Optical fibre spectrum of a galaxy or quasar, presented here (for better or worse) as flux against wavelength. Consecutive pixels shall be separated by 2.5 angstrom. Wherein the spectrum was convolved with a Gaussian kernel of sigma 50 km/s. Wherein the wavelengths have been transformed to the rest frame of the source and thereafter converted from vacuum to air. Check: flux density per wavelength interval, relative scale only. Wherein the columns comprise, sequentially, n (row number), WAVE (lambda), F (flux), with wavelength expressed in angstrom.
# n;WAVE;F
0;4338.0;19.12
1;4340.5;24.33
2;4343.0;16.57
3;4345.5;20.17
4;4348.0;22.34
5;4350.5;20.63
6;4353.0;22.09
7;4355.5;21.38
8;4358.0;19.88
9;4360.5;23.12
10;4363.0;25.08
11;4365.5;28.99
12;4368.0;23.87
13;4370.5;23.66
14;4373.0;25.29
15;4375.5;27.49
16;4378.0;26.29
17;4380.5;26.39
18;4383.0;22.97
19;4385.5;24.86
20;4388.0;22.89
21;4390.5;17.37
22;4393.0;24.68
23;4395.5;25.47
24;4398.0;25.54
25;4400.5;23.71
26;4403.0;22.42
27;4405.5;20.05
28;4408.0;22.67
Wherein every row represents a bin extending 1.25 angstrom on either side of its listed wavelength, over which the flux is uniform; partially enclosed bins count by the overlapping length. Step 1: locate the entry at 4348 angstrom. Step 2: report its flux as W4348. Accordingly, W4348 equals 22.34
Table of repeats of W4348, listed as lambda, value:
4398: 25.54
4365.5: 28.99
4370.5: 23.66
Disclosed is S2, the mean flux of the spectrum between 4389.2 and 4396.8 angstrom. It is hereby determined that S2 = 22.5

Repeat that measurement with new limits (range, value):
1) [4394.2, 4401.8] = 24.9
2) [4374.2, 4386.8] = 25.6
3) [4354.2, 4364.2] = 22.4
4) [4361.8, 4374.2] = 25.4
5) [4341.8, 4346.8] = 18.4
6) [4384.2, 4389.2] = 23.9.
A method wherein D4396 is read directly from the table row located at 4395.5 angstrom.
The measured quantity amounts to 25.47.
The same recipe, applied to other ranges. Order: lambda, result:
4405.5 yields 20.05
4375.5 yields 27.49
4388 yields 22.89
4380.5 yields 26.39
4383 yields 22.97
